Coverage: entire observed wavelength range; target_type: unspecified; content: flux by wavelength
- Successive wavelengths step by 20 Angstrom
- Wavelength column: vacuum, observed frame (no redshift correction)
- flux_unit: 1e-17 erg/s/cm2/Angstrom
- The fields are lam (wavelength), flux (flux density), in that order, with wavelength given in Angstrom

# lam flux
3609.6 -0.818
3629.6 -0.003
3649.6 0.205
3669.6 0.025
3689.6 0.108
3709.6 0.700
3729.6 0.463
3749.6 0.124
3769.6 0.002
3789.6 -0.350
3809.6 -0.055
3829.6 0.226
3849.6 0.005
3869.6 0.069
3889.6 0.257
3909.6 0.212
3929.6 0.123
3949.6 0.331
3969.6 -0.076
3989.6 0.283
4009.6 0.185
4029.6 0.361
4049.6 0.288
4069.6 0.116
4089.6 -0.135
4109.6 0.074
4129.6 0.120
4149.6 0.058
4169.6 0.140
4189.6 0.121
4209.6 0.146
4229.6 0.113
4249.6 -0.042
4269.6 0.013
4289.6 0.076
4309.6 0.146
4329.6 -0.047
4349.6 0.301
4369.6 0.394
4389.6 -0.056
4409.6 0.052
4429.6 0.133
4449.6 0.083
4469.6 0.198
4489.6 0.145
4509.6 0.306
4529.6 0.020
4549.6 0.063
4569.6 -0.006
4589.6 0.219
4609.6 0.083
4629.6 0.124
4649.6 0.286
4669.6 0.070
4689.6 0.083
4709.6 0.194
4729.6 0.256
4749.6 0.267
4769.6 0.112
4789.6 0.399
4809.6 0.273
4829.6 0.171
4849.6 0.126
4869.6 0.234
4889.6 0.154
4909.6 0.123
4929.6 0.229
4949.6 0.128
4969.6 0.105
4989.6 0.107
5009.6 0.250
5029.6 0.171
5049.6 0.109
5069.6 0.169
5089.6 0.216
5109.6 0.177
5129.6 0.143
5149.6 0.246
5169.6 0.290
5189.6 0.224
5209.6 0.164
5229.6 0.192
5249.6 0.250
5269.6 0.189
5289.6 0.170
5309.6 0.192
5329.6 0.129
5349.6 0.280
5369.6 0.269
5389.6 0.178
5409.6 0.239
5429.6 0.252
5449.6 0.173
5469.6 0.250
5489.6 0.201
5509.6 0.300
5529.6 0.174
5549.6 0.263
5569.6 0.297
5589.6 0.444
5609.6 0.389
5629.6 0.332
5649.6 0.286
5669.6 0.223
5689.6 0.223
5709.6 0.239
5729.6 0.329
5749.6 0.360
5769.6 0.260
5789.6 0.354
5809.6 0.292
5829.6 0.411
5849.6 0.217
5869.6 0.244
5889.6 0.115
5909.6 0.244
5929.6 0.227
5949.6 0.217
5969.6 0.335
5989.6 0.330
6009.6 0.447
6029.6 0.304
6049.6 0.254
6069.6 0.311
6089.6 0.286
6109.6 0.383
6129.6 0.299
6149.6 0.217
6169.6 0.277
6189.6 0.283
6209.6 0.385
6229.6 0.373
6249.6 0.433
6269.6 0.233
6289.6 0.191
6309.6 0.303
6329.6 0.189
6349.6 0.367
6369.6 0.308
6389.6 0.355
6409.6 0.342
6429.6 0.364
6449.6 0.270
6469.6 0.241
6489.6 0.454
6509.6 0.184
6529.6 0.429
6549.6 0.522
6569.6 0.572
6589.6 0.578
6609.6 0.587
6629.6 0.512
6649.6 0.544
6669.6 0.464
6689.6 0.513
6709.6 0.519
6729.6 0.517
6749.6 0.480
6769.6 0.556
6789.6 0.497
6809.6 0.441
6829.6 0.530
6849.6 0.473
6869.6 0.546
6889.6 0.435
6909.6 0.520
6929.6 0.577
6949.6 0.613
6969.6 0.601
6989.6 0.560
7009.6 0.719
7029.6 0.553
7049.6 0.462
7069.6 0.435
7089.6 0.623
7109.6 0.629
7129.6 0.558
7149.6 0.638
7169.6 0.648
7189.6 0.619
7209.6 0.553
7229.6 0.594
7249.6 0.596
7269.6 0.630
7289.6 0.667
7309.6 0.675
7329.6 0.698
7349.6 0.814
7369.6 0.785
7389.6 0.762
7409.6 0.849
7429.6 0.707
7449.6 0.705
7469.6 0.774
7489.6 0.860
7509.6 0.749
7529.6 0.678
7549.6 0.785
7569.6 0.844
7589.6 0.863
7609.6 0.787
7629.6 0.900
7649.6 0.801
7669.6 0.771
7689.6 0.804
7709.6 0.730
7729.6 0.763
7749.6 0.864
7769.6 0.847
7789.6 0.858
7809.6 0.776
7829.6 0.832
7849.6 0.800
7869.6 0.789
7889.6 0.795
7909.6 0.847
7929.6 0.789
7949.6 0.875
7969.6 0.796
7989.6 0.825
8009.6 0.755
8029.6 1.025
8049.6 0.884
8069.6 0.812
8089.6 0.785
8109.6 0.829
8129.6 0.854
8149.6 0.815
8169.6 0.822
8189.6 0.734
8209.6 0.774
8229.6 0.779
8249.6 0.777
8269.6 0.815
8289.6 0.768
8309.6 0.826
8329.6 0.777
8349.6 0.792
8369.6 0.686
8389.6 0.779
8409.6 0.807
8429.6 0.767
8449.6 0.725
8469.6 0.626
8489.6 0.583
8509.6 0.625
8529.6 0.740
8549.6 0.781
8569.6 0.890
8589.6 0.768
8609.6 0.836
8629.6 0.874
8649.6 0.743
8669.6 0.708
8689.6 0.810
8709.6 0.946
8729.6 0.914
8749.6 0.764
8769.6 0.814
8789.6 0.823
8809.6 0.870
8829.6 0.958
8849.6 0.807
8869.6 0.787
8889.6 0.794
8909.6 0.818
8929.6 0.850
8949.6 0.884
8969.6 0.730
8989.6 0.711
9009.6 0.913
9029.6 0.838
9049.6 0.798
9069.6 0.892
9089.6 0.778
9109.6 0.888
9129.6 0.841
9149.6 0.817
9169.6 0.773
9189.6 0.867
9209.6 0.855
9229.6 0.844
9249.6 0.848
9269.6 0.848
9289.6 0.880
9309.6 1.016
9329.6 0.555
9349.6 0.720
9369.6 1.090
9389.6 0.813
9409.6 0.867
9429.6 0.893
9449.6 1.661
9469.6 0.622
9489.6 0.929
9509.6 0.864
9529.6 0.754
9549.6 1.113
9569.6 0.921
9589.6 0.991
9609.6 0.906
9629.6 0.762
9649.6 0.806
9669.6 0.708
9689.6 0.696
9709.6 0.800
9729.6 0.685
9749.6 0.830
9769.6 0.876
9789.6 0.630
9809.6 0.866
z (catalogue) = 0.64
